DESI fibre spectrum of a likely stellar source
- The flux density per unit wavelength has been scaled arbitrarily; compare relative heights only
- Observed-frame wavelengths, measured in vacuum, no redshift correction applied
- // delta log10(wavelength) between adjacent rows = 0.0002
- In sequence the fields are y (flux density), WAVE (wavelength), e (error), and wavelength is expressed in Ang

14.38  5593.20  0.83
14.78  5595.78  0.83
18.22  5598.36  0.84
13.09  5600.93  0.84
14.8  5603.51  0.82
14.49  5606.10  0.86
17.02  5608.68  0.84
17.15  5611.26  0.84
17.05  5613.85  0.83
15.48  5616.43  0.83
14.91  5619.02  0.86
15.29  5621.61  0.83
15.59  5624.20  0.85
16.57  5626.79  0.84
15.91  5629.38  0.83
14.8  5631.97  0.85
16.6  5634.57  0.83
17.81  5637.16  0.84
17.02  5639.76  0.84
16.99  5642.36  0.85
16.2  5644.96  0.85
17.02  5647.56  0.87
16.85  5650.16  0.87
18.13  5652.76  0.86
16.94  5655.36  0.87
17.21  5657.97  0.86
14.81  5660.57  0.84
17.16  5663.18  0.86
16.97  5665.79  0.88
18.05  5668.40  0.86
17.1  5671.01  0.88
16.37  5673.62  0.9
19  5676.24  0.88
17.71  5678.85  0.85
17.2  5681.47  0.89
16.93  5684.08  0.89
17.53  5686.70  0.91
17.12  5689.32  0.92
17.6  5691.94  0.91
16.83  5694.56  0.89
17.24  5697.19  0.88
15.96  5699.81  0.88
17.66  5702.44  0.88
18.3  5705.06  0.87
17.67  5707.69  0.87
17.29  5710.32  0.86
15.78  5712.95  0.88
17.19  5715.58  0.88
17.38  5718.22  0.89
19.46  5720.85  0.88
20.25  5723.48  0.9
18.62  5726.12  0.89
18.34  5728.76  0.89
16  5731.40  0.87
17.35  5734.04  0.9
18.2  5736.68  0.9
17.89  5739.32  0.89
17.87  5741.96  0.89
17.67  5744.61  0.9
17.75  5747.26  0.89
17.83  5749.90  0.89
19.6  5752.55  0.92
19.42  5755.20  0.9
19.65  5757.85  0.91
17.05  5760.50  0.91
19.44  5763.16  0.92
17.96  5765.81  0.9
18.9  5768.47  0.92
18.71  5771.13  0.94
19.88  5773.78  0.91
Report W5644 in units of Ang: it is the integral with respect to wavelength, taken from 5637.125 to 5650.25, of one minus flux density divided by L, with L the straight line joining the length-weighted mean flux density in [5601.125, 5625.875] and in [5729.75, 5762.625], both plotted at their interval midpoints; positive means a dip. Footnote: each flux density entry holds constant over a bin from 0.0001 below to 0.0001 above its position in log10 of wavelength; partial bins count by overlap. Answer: -0.6 Ang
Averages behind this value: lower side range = 15.6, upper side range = 18.1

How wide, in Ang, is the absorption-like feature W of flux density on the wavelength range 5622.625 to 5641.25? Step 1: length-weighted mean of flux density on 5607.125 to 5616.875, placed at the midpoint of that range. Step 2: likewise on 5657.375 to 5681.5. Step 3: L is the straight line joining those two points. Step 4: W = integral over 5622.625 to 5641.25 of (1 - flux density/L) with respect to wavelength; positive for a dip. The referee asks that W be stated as 0.6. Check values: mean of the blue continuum 16.7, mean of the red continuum 17.2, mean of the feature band 16.3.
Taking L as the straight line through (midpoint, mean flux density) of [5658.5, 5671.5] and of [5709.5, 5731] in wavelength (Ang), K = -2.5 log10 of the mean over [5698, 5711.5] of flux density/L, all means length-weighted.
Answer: 0.02 mag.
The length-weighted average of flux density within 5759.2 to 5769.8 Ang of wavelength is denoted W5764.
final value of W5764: 18.3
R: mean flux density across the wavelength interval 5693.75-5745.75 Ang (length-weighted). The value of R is 17.7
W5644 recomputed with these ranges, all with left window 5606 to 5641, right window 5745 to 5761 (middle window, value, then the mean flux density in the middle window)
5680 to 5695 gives 0.12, 17.2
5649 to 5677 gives -0.33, 17.1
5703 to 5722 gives 0.28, 17.6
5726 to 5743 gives 0.51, 17.7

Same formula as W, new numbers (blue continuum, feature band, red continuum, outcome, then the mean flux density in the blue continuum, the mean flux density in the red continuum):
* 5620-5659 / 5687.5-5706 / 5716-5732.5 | 0.53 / 16.6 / 18.3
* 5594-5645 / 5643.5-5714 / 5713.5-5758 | -0.20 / 16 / 18.2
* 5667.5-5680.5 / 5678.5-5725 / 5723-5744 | 0.71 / 17.6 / 18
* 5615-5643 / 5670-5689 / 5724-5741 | -0.51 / 16.1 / 17.9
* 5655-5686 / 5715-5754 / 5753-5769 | 0.37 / 17.1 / 18.8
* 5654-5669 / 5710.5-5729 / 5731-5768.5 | -0.37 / 16.8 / 18.2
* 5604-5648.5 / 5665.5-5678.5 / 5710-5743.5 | -0.47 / 16.2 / 17.8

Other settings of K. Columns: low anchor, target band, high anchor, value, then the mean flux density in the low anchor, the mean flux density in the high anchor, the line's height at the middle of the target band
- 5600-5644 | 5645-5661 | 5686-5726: -0.02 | 15.9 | 17.6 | 16.5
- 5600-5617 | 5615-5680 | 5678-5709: -0.02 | 15.6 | 17.3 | 16.4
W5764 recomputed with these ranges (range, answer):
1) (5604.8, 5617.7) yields 16.2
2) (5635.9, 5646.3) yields 17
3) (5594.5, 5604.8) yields 15.2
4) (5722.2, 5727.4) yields 19.4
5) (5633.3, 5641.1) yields 17.1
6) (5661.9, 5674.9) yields 17.1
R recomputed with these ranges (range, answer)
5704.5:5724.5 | 17.9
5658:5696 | 17.2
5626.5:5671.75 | 16.8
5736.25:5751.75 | 17.9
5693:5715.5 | 17.1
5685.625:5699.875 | 17.1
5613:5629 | 15.8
